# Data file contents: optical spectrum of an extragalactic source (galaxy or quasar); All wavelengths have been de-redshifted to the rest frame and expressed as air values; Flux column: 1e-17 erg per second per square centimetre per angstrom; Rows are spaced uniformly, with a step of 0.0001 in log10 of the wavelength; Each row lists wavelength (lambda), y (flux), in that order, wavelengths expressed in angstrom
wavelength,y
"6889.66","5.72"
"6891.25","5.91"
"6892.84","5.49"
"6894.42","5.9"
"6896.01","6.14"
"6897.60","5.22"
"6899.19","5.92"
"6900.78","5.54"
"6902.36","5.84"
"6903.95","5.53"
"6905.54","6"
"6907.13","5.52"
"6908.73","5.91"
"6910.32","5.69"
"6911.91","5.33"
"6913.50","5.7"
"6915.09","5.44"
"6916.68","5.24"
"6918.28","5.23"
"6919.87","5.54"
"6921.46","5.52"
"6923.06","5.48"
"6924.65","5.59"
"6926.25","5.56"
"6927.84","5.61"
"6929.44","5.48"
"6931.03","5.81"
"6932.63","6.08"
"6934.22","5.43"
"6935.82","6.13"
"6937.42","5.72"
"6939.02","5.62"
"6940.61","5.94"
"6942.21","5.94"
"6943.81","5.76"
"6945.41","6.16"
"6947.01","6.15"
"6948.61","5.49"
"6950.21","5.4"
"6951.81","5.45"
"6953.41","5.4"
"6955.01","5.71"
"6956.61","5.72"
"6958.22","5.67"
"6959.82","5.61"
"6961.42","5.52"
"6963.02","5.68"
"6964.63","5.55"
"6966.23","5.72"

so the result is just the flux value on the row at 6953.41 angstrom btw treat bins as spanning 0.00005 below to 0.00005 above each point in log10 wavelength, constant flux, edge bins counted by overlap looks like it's 5.4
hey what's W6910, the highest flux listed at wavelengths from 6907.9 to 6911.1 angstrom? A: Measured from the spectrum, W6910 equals 5.91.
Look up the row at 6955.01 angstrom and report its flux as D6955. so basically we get 5.71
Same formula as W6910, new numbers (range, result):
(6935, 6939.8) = 6.13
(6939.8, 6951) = 6.16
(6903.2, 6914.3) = 6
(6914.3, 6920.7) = 5.54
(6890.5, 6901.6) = 6.14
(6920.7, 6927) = 5.59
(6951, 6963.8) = 5.72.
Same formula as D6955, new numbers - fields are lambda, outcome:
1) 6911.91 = 5.33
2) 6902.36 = 5.84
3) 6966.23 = 5.72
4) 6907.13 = 5.52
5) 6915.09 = 5.44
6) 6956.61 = 5.72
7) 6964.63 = 5.55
